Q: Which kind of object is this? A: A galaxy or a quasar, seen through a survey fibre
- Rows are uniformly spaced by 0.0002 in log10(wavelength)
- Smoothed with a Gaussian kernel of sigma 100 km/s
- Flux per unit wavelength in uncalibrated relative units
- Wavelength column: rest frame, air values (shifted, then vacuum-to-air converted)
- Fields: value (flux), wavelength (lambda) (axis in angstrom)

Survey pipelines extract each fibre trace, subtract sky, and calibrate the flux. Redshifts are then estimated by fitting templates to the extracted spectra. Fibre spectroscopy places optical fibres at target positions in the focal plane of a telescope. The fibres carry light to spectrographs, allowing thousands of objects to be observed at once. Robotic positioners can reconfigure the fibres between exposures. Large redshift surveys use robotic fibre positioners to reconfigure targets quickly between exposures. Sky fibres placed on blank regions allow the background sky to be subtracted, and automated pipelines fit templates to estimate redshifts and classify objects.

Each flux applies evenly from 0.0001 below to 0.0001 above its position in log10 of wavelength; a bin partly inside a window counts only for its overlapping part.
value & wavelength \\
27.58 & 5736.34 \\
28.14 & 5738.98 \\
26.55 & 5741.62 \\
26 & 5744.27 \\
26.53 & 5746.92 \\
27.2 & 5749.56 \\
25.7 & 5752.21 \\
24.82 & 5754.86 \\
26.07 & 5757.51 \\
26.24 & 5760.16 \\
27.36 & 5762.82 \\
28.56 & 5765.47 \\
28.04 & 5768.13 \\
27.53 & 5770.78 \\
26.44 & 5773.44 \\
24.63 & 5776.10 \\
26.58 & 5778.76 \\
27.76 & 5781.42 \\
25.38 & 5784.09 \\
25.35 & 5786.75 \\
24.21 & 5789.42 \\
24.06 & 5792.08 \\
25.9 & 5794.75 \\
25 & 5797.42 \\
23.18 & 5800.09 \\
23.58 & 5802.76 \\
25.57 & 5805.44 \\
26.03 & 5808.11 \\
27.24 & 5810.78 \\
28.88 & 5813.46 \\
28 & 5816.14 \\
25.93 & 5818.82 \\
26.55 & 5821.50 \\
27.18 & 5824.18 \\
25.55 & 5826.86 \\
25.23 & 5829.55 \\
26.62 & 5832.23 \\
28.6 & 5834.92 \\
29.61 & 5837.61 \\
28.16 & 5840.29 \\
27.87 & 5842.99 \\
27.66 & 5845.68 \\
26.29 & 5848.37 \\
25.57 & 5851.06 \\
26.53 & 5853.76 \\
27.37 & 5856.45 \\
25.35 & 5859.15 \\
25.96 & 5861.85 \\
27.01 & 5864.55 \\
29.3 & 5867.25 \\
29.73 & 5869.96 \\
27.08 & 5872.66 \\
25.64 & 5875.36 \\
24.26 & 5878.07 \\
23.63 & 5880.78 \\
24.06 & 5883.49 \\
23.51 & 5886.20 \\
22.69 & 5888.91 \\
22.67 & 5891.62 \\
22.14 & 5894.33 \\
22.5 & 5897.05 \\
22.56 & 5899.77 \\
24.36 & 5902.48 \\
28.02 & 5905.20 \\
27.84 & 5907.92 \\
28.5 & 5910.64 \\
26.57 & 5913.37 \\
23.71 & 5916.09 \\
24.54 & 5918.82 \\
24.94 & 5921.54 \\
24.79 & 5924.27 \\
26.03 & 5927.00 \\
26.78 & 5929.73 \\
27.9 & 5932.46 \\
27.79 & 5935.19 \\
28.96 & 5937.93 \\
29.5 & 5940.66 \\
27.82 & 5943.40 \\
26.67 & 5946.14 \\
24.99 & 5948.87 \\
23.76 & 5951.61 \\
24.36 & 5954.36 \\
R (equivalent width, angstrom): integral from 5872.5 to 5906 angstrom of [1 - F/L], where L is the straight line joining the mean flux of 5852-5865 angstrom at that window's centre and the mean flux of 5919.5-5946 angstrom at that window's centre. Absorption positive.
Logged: 3.5 angstrom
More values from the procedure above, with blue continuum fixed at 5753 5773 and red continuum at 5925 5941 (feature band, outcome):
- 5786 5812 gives 2.0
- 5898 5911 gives 0.7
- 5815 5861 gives 0.5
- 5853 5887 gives 1.5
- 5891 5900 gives 1.6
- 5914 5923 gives 1.0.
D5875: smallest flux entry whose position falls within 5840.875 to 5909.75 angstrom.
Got 22.14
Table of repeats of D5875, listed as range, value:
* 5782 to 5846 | 23.18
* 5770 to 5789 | 24.63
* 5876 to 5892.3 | 22.67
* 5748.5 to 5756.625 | 24.82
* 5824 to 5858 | 25.23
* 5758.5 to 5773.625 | 26.24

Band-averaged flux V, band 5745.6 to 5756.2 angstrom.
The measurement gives 26.1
